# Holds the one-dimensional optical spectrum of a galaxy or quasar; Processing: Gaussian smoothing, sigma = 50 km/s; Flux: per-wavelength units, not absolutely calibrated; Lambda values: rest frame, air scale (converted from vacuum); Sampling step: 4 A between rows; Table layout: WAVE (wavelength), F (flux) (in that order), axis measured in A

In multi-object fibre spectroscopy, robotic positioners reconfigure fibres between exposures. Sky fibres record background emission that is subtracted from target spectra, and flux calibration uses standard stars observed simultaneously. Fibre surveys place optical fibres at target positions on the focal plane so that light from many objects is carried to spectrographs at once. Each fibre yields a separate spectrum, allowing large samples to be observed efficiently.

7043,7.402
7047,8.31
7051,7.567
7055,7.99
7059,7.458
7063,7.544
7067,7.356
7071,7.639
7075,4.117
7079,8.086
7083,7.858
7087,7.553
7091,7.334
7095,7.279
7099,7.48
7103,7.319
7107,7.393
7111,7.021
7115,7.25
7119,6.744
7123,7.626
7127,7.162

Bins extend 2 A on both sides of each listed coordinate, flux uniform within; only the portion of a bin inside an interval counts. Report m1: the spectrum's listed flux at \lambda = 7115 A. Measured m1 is 7.25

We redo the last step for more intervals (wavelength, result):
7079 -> 8.086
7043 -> 7.402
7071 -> 7.639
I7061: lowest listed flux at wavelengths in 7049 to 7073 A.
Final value 7.356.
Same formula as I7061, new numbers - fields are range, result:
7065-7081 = 4.117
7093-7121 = 6.744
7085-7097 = 7.279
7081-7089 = 7.553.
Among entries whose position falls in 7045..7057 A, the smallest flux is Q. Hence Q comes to 7.567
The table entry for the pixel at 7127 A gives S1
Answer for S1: 7.162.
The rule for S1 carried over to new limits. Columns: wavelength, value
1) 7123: 7.626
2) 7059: 7.458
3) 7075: 4.117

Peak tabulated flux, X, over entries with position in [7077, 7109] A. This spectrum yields 8.086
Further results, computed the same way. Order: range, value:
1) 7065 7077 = 7.639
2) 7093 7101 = 7.48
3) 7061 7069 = 7.544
